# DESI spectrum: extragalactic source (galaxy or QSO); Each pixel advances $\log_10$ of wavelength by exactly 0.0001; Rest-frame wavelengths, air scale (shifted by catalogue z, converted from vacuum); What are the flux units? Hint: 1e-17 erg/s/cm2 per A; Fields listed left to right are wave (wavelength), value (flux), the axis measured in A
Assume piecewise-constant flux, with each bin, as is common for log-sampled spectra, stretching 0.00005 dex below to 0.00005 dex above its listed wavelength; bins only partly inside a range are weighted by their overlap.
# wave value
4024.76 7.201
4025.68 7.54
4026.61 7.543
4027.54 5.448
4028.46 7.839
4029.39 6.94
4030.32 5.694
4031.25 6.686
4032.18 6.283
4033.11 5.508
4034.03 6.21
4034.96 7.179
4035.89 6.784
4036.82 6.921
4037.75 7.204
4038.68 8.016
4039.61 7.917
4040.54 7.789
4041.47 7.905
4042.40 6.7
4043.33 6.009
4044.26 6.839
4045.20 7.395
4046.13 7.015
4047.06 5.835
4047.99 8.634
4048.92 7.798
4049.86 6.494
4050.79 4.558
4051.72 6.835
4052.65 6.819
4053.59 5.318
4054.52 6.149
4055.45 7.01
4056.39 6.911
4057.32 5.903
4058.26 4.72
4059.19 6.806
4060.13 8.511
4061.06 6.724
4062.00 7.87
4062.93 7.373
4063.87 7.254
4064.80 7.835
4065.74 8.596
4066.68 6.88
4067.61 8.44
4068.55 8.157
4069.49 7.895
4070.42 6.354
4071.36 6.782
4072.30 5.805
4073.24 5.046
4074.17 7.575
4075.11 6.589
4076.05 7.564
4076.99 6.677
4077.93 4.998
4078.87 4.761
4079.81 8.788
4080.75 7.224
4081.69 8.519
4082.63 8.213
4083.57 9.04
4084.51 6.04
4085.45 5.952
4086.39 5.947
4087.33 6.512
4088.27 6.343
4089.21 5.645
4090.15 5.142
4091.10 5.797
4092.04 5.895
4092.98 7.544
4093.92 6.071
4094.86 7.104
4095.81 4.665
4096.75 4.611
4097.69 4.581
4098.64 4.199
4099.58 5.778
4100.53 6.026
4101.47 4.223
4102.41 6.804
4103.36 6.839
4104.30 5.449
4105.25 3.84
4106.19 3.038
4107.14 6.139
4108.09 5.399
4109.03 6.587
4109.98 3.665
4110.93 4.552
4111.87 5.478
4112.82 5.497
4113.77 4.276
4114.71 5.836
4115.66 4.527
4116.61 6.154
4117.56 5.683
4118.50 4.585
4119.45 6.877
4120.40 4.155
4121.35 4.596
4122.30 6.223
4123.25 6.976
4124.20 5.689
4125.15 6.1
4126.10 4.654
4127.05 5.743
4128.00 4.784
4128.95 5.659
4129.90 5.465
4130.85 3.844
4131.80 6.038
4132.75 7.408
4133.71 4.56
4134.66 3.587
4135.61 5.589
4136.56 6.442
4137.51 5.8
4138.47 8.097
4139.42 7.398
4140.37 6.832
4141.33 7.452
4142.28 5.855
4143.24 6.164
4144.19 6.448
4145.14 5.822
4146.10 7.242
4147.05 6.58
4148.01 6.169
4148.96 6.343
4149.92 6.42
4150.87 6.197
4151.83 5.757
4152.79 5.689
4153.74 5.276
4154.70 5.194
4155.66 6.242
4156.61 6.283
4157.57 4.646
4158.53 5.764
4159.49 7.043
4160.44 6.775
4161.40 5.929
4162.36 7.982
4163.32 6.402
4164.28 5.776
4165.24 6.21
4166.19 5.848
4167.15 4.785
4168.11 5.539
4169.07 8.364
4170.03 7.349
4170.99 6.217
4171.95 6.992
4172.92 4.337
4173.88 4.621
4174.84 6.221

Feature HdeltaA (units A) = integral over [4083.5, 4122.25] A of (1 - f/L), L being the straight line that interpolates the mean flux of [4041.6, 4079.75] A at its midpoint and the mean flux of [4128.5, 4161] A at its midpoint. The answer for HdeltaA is 5.6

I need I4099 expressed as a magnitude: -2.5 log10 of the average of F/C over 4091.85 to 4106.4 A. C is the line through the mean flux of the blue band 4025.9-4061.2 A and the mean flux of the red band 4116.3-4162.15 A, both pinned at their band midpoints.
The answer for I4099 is 0.154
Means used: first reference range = 6.76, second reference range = 5.93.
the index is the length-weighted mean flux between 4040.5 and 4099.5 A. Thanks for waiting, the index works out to 6.67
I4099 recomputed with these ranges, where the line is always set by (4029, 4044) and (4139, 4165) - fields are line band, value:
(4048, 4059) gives 0.072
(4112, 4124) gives 0.182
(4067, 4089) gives -0.041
